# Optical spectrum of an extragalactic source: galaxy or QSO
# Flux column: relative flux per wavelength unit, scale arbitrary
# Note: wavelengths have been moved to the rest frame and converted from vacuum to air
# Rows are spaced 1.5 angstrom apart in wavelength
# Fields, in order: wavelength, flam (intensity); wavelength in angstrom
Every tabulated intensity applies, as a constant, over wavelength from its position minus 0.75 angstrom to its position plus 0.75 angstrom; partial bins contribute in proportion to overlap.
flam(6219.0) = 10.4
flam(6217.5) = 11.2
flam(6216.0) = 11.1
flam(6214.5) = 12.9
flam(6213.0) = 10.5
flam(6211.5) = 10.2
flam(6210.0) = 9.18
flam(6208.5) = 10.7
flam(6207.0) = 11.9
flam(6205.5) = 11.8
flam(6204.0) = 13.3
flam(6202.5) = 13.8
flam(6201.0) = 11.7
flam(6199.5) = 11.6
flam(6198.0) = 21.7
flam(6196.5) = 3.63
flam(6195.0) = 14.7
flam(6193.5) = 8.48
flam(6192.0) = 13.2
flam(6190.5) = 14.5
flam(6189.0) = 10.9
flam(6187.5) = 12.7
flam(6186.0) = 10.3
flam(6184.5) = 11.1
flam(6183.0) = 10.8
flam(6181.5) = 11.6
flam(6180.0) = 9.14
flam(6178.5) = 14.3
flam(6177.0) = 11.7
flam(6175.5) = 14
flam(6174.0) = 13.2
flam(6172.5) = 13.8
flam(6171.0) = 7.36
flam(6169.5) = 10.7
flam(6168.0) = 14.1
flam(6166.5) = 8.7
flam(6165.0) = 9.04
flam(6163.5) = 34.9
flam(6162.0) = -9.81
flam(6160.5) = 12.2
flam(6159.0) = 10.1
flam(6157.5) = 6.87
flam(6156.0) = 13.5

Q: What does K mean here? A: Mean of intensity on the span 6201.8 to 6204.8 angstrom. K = 13.5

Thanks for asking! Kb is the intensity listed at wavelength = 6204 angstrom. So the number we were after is 13.3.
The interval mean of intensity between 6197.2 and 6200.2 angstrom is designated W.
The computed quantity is 16.5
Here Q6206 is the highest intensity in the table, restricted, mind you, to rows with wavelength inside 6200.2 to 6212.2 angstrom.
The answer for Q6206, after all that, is 13.8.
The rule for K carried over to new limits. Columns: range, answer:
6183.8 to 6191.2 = 11.9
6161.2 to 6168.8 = 11.4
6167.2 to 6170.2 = 12.4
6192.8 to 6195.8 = 11.5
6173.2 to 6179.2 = 13.3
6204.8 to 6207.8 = 11.8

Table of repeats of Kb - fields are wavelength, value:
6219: 10.4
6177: 11.7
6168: 14.1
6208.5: 10.7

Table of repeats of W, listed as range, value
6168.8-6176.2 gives 11.8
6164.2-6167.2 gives 9.31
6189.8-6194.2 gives 12.1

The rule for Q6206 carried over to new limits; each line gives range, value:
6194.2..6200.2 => 21.7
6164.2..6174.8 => 14.1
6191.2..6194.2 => 13.2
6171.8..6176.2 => 14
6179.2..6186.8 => 11.6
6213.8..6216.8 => 12.9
